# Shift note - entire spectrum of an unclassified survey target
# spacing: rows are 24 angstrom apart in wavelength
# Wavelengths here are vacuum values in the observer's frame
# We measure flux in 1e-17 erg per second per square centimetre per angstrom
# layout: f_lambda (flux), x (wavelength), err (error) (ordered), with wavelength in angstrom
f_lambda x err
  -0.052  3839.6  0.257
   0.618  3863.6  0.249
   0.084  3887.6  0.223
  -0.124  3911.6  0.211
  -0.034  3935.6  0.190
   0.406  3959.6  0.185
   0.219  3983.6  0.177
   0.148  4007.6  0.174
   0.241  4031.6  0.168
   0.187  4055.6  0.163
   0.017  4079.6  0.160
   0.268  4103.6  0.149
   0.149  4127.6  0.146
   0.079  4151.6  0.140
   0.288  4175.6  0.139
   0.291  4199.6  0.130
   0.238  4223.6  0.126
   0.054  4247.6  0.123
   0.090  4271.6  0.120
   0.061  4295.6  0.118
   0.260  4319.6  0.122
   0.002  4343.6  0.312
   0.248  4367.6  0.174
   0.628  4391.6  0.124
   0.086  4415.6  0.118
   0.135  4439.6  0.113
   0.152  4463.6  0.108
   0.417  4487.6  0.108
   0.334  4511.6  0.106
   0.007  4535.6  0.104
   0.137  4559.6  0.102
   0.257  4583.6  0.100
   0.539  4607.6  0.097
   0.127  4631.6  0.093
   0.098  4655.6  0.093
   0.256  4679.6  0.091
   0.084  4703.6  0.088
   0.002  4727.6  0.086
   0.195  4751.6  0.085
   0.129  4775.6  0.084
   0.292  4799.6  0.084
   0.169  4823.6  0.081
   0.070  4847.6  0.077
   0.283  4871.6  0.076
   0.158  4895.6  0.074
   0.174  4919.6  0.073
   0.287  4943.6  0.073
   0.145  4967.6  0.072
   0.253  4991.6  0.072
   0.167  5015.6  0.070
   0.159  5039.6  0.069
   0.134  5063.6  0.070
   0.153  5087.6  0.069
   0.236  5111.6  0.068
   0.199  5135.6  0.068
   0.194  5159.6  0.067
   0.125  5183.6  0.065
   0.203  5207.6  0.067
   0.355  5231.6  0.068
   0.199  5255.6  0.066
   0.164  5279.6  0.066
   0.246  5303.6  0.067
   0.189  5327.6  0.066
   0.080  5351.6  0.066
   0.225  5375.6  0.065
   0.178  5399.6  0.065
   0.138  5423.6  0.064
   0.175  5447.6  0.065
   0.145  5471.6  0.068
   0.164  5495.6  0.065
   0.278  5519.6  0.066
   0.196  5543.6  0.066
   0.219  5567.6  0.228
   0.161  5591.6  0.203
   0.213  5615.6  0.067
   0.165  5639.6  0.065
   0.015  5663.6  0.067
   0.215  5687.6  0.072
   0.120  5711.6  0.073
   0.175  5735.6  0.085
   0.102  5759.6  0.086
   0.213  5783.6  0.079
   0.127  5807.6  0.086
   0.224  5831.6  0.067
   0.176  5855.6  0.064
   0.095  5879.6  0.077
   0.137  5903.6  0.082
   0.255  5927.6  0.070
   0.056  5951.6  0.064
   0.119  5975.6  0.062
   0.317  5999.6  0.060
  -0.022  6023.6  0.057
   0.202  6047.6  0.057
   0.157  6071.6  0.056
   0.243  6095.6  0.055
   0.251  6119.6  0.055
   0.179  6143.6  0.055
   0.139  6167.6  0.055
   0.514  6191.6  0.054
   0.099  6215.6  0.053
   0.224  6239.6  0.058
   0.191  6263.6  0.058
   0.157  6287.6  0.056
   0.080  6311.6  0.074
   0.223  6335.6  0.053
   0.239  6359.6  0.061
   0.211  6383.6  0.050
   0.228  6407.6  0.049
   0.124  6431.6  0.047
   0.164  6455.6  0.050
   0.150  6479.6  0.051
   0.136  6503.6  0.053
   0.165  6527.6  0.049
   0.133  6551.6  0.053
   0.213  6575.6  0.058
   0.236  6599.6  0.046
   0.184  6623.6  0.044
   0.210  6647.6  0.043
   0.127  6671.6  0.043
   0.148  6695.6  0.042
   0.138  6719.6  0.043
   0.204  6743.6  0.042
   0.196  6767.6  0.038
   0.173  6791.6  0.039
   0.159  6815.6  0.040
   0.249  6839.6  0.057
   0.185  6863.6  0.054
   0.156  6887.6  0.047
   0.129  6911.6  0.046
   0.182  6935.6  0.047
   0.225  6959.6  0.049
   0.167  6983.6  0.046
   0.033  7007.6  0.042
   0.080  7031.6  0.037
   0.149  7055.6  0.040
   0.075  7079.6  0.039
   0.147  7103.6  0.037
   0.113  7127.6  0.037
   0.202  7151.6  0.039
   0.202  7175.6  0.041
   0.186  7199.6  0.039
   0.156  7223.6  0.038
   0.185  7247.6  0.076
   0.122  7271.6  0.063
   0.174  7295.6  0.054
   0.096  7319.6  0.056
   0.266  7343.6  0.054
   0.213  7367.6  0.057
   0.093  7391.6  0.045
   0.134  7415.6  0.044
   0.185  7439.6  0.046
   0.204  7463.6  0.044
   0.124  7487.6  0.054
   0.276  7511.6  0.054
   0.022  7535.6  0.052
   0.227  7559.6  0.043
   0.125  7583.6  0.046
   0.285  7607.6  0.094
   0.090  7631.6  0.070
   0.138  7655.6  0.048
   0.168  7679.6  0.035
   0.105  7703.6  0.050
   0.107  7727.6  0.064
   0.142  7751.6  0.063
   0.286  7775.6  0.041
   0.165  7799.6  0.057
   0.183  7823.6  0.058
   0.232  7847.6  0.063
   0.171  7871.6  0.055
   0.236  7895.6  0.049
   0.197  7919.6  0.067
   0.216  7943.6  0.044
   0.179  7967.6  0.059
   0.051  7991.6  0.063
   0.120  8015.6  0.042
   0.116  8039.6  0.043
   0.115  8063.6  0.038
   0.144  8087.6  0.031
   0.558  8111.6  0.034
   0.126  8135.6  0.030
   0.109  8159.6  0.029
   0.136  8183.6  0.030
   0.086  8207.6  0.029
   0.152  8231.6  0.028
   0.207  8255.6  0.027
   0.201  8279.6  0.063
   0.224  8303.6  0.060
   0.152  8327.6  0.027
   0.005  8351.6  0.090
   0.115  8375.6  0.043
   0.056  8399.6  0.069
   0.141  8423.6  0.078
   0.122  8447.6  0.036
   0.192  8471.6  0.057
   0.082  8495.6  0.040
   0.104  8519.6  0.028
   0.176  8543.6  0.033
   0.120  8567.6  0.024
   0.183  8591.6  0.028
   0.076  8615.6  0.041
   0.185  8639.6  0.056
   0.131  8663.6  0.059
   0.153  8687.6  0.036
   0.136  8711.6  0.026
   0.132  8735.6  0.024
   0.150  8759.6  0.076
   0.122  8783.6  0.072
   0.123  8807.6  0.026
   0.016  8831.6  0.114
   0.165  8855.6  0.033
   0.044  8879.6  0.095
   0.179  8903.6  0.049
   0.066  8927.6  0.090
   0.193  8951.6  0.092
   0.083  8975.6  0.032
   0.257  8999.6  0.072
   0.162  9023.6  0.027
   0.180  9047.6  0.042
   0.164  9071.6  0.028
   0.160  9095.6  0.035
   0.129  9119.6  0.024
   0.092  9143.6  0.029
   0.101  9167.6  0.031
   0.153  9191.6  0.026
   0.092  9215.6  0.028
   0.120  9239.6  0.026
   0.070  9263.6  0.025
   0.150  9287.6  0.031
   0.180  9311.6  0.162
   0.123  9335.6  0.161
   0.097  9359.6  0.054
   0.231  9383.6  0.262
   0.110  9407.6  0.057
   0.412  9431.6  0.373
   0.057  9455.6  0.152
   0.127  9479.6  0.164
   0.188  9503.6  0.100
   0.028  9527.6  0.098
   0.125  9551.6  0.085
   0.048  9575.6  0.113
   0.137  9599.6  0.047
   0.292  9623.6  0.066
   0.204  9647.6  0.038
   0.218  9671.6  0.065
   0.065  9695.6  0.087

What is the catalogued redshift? 0.23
